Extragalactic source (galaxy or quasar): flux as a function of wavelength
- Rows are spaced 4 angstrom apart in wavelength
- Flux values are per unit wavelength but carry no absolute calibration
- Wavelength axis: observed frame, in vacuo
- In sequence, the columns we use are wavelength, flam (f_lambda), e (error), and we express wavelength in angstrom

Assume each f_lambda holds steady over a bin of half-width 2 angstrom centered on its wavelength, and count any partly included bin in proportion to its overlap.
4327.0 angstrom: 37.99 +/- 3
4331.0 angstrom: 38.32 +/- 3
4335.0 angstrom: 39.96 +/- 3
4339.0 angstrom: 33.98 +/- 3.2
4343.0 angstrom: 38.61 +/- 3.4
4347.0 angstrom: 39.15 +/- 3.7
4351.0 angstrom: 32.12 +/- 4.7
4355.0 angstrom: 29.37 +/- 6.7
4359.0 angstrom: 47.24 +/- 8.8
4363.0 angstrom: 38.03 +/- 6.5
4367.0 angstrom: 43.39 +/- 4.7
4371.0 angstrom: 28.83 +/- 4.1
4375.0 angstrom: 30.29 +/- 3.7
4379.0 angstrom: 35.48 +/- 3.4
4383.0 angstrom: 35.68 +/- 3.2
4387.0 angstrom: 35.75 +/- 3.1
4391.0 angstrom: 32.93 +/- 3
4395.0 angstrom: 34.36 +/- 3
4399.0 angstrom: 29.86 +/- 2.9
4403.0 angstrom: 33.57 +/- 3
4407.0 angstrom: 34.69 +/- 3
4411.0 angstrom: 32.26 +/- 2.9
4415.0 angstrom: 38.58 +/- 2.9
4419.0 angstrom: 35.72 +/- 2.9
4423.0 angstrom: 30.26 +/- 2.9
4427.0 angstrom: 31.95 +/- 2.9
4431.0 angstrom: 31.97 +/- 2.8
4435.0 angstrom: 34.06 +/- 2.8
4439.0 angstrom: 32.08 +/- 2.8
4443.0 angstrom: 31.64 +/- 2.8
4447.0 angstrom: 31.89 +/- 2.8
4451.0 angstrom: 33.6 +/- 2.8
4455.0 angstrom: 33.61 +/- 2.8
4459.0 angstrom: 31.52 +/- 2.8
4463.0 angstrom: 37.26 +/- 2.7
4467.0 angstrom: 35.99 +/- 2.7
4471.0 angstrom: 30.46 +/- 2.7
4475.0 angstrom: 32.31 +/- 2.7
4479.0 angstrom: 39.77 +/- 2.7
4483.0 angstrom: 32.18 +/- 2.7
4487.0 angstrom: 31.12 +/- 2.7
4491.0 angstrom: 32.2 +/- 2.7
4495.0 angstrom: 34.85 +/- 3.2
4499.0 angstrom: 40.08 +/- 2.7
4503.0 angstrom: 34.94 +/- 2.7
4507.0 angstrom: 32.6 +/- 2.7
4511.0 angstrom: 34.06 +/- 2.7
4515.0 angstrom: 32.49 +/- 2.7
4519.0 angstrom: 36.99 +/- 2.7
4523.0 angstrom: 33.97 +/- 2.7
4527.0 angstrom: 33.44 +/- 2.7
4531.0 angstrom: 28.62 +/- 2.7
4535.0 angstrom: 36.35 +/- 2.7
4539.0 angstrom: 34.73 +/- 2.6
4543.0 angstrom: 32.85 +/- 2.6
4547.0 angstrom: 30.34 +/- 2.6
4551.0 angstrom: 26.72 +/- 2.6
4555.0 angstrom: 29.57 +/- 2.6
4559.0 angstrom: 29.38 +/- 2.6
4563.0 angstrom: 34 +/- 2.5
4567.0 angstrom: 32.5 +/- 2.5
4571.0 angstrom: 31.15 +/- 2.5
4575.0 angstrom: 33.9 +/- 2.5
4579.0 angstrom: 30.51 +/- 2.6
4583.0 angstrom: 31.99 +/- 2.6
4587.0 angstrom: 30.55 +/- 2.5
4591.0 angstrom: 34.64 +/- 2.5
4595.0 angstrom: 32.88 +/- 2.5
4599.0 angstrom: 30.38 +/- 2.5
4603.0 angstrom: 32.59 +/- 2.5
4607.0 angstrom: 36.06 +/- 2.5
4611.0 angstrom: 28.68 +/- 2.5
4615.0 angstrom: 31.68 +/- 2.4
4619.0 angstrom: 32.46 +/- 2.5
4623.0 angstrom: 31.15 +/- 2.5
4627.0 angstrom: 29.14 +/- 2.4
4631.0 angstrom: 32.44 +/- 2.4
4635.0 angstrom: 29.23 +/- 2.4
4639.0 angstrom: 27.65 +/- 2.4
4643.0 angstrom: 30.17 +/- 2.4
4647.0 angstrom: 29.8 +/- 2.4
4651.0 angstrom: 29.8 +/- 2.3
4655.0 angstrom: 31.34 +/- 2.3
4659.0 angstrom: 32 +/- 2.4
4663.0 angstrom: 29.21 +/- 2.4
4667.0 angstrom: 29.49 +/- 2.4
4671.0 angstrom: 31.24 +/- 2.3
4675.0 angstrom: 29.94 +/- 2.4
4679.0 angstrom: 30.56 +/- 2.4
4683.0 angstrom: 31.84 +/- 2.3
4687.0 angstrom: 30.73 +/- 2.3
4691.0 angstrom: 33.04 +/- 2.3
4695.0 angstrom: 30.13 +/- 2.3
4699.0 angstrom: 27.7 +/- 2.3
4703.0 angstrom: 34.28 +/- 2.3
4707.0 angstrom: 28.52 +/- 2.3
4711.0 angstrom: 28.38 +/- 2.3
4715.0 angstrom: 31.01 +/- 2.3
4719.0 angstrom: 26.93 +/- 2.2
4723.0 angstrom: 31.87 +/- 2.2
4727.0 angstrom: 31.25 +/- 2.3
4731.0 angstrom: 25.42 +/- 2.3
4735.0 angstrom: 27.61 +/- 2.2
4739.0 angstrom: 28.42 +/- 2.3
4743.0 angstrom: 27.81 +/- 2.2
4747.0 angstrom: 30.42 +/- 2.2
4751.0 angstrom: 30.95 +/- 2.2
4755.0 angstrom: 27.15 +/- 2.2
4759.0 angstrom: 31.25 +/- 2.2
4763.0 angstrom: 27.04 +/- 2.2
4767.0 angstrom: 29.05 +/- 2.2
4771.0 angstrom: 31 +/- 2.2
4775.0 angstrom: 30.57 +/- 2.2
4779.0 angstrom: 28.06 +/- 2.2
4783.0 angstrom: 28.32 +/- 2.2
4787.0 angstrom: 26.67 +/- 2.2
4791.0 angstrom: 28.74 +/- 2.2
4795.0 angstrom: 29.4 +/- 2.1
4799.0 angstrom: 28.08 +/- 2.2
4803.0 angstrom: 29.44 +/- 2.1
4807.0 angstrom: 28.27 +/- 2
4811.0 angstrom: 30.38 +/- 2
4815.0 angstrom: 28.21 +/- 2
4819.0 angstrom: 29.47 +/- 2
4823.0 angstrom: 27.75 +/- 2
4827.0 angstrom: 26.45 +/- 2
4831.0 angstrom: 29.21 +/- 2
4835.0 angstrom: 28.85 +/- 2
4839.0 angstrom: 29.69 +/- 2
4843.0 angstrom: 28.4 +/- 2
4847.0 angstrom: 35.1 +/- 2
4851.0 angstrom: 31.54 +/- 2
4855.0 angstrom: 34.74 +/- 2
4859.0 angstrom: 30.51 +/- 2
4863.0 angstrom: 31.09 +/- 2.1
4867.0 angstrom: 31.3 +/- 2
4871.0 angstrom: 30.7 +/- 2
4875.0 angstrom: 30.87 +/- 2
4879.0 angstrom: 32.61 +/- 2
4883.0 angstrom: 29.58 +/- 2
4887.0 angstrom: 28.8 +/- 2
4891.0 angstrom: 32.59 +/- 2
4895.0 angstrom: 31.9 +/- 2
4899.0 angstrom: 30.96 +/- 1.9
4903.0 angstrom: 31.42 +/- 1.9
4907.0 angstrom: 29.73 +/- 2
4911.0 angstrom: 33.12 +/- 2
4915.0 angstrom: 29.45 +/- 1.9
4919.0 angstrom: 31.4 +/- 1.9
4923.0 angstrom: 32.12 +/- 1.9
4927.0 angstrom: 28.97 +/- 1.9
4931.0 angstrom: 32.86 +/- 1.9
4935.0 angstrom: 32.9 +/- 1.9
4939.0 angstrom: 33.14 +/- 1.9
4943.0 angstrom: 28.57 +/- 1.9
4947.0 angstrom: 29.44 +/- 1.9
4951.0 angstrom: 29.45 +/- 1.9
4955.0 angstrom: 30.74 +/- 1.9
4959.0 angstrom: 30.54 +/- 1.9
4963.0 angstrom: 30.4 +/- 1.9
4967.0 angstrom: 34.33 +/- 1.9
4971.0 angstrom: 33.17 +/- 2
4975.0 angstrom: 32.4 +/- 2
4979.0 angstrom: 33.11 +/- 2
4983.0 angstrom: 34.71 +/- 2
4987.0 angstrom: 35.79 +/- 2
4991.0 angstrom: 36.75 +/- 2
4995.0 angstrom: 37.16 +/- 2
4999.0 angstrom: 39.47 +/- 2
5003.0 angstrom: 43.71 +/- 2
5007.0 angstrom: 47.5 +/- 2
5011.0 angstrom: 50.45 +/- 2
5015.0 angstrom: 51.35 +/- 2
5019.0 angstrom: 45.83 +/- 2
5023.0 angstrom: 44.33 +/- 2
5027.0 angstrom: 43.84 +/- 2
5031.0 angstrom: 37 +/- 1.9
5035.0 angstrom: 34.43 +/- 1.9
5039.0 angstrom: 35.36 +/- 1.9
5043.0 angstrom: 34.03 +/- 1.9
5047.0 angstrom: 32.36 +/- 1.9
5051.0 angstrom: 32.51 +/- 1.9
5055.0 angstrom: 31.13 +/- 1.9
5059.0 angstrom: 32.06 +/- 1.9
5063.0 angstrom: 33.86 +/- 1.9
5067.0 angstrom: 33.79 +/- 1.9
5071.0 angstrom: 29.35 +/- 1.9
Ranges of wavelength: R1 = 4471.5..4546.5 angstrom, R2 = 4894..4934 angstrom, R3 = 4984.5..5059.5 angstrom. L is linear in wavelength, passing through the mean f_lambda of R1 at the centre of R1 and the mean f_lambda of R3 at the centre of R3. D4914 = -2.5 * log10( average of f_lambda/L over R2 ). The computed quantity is 0.22 mag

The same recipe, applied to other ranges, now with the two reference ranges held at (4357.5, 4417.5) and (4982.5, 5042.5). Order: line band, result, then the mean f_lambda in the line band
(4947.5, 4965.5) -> 0.32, 30.3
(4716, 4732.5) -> 0.30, 29.1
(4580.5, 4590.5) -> 0.17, 31.7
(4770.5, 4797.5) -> 0.33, 28.8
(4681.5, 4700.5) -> 0.23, 30.7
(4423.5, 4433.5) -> 0.12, 31.8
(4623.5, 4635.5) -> 0.23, 30.5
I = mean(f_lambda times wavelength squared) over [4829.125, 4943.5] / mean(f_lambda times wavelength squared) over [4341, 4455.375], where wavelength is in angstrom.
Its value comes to 1.12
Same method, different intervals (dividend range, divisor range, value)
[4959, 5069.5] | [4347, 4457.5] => 1.42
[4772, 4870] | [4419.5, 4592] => 1.03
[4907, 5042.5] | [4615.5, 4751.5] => 1.34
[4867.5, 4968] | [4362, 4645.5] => 1.13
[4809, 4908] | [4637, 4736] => 1.09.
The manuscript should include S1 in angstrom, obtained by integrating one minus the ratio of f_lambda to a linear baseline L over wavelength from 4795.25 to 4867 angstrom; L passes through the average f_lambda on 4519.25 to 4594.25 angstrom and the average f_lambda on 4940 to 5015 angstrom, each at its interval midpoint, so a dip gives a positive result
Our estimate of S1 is 9.7 angstrom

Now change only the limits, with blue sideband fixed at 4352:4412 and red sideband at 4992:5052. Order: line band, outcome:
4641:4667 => 4.9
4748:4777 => 6.6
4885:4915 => 6.4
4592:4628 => 4.9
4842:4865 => 4.2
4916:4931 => 3.3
